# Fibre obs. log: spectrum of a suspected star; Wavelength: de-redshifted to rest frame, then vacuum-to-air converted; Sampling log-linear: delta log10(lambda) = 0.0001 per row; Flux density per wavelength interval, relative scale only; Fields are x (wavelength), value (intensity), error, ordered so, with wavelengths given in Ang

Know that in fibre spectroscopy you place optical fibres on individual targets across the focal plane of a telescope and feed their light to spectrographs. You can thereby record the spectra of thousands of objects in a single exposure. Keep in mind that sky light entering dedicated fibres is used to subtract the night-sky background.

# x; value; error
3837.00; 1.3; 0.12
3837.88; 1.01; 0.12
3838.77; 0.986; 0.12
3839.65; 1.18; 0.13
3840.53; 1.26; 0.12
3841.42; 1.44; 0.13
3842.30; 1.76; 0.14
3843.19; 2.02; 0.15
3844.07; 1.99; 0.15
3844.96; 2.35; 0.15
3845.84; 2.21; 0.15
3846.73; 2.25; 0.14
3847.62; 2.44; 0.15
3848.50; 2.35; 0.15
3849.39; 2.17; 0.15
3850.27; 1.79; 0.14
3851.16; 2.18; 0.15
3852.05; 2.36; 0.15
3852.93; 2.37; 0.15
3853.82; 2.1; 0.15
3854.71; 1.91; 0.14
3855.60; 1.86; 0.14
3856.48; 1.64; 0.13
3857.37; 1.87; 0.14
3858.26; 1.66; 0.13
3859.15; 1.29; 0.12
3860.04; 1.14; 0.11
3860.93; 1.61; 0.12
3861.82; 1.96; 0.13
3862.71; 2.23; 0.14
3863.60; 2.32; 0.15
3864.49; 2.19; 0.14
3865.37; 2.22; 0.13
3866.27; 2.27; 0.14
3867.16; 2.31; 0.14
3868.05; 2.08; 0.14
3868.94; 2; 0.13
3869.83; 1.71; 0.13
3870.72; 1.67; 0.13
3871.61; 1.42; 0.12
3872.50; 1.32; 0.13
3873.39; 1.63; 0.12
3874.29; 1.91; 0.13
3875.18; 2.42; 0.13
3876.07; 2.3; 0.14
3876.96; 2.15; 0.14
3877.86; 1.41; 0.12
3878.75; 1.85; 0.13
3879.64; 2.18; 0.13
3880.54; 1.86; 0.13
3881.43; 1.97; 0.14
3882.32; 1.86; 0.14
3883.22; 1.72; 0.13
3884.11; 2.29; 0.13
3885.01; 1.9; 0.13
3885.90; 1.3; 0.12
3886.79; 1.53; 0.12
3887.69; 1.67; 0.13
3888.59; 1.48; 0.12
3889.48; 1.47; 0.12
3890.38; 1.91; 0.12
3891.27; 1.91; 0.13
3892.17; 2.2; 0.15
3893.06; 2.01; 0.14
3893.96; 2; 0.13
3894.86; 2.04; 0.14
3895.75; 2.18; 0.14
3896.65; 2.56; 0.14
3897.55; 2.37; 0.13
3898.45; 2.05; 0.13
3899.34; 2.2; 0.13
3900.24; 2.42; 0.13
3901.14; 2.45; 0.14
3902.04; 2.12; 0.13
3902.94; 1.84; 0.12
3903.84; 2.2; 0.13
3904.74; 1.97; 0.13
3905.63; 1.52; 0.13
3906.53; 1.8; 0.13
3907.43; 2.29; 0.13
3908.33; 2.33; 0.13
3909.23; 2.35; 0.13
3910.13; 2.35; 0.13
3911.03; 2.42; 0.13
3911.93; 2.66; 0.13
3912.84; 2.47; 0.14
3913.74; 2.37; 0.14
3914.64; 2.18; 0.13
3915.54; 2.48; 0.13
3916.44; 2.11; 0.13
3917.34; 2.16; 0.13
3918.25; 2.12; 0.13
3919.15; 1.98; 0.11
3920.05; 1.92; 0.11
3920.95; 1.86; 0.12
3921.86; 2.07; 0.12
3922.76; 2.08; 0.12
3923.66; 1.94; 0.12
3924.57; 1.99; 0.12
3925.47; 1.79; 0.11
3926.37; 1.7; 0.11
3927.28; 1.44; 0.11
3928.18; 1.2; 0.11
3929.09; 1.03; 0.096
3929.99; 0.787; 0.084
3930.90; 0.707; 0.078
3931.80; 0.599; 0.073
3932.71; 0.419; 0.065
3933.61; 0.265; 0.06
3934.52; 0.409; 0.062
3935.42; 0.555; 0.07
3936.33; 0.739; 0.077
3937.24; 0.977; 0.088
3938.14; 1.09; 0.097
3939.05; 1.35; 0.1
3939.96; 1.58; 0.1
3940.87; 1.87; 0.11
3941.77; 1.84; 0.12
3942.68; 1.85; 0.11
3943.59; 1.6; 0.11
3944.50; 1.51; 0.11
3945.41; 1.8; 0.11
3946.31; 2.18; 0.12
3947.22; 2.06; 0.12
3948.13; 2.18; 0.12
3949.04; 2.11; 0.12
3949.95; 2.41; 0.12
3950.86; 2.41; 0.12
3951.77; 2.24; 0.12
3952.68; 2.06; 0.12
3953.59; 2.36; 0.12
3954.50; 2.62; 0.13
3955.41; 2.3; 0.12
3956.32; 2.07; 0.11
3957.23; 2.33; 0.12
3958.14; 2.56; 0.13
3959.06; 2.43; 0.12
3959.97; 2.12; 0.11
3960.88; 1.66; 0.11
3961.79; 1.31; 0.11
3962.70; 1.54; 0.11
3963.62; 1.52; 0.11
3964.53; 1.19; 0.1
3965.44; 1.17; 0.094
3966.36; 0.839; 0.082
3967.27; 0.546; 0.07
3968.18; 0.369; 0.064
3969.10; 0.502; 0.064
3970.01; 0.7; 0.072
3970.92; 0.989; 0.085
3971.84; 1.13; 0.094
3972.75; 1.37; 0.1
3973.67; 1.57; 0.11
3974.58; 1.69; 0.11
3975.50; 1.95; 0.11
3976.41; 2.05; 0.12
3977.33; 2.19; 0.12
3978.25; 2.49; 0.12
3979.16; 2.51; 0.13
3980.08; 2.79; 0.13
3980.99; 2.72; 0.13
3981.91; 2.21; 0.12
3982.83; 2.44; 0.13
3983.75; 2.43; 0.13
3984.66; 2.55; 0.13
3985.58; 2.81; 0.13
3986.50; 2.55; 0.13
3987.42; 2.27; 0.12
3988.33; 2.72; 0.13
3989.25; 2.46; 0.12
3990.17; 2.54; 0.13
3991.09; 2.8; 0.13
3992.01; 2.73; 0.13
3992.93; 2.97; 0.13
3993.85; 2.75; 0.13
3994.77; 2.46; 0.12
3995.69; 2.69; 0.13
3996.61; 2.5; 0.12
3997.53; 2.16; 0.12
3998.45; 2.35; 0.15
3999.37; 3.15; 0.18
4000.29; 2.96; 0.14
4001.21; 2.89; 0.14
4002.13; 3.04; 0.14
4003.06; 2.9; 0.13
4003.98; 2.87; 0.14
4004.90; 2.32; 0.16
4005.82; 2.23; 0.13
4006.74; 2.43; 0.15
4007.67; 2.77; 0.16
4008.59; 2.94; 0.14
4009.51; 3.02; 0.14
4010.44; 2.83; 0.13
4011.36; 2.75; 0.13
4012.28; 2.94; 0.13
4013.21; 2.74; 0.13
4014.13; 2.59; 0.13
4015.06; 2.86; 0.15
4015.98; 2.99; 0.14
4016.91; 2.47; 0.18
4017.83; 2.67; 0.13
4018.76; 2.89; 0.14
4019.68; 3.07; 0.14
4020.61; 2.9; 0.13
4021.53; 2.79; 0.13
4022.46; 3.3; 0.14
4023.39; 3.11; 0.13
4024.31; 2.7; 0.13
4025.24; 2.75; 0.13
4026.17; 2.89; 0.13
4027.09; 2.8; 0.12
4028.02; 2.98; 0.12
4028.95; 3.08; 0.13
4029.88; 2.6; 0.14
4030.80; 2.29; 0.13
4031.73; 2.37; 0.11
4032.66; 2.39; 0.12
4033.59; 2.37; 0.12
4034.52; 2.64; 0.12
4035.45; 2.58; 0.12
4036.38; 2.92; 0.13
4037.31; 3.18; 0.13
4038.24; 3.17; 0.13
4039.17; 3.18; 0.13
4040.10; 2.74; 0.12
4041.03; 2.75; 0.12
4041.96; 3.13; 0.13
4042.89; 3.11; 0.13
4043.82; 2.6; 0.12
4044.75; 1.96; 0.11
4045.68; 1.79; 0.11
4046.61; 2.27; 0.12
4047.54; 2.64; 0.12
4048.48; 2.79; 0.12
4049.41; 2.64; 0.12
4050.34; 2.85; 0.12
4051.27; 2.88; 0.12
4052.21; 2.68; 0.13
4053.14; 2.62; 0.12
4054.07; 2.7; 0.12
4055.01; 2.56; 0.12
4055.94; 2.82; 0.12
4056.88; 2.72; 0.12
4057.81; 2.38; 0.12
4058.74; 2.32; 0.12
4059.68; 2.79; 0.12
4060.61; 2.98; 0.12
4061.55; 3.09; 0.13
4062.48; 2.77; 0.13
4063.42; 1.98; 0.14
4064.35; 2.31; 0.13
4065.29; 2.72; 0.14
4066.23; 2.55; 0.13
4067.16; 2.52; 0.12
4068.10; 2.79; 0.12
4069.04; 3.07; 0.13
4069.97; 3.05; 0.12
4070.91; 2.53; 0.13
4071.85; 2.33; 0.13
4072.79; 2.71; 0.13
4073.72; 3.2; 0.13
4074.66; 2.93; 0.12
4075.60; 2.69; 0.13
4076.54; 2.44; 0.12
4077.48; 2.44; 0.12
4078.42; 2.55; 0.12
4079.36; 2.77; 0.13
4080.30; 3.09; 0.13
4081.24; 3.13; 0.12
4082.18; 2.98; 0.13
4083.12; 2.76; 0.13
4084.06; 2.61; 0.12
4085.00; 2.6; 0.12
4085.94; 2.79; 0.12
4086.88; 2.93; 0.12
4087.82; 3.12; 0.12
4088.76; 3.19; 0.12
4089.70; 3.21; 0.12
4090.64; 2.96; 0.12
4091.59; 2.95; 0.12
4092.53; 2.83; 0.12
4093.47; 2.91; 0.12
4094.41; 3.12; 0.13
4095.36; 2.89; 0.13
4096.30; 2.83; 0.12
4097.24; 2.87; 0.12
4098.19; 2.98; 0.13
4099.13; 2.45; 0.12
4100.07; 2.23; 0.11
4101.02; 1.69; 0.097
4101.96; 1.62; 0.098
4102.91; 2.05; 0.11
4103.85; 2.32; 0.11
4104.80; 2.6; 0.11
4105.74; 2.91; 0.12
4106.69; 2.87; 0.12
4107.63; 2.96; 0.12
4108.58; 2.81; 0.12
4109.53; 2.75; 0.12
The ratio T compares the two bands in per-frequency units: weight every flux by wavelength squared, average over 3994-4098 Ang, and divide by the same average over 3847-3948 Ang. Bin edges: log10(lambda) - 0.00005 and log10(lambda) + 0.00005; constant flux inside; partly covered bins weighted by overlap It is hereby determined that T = 1.6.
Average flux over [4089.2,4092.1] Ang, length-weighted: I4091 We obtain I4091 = 3.04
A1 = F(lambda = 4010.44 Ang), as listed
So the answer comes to 2.83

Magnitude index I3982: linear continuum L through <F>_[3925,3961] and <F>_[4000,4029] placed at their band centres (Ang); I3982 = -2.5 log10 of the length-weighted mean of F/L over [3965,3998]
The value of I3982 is 0.13 mag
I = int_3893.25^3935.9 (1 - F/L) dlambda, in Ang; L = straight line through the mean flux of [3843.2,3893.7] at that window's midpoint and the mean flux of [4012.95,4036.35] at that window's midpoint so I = 6.19 Ang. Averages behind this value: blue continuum 1.93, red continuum 2.76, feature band 1.84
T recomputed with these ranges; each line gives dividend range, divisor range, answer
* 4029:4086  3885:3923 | 1.40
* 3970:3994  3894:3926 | 1.09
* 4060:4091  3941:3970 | 1.66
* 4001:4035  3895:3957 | 1.56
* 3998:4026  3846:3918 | 1.48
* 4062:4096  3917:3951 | 1.96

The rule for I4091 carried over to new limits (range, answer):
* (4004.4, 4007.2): 2.34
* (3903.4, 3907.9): 1.96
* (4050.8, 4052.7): 2.78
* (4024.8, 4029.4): 2.9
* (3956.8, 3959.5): 2.43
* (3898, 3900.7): 2.23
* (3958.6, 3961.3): 2.07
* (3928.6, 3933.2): 0.708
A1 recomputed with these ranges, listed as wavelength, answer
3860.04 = 1.14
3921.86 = 2.07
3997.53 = 2.16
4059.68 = 2.79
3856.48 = 1.64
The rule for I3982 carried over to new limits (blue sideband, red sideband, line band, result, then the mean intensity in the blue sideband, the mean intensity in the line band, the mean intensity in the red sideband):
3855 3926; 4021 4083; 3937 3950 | 0.26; 1.99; 1.75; 2.72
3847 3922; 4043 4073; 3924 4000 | 0.24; 2.02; 1.83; 2.61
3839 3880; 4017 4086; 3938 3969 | 0.28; 1.92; 1.79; 2.72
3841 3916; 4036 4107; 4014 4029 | -0.14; 2.01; 2.87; 2.71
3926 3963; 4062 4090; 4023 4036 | -0.14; 1.62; 2.68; 2.76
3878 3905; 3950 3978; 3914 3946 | 0.22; 1.98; 1.49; 1.68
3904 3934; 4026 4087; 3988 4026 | -0.16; 1.81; 2.76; 2.7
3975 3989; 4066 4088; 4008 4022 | -0.11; 2.44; 2.83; 2.77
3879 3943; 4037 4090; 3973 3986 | -0.04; 1.79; 2.3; 2.74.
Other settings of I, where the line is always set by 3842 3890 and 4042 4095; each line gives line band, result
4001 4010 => -0.9 Ang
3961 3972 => 6.3 Ang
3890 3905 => -0.7 Ang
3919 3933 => 4.5 Ang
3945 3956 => 0.2 Ang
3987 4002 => -1.4 Ang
